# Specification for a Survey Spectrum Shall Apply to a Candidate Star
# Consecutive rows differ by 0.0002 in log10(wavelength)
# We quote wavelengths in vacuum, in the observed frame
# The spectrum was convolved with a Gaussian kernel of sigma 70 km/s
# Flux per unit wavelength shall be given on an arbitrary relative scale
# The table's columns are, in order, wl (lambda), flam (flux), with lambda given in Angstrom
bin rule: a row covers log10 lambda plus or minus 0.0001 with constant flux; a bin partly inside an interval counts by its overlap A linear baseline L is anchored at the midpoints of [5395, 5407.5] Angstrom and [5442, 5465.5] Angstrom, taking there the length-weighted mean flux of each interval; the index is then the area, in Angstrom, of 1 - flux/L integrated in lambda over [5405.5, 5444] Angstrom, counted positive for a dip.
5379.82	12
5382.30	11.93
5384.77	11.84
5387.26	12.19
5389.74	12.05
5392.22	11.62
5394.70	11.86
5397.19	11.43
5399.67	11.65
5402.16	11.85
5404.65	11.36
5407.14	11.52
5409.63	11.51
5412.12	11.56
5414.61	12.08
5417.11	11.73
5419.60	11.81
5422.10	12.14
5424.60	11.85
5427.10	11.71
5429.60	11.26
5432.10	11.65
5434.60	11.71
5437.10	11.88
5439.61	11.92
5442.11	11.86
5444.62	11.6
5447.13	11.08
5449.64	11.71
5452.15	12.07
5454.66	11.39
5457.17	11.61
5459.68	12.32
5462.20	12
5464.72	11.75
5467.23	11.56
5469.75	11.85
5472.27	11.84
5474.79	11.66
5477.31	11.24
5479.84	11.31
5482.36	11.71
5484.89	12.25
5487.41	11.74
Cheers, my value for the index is -0.3 Angstrom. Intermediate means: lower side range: 11.6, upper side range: 11.7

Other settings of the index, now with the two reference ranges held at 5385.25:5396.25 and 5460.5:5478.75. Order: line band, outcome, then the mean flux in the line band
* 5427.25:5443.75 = 0.1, 11.7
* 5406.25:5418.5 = 0.2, 11.7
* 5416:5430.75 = 0.1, 11.8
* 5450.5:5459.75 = 0.0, 11.8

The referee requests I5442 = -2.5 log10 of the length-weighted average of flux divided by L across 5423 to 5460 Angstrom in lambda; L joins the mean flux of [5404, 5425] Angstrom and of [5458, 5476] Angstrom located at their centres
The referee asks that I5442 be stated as 0.009 mag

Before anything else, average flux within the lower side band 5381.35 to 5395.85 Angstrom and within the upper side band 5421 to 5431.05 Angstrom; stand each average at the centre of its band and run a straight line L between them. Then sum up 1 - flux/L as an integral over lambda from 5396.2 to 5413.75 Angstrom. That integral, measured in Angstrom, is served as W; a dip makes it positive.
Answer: 0.4 Angstrom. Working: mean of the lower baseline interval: 11.9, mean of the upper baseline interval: 11.7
